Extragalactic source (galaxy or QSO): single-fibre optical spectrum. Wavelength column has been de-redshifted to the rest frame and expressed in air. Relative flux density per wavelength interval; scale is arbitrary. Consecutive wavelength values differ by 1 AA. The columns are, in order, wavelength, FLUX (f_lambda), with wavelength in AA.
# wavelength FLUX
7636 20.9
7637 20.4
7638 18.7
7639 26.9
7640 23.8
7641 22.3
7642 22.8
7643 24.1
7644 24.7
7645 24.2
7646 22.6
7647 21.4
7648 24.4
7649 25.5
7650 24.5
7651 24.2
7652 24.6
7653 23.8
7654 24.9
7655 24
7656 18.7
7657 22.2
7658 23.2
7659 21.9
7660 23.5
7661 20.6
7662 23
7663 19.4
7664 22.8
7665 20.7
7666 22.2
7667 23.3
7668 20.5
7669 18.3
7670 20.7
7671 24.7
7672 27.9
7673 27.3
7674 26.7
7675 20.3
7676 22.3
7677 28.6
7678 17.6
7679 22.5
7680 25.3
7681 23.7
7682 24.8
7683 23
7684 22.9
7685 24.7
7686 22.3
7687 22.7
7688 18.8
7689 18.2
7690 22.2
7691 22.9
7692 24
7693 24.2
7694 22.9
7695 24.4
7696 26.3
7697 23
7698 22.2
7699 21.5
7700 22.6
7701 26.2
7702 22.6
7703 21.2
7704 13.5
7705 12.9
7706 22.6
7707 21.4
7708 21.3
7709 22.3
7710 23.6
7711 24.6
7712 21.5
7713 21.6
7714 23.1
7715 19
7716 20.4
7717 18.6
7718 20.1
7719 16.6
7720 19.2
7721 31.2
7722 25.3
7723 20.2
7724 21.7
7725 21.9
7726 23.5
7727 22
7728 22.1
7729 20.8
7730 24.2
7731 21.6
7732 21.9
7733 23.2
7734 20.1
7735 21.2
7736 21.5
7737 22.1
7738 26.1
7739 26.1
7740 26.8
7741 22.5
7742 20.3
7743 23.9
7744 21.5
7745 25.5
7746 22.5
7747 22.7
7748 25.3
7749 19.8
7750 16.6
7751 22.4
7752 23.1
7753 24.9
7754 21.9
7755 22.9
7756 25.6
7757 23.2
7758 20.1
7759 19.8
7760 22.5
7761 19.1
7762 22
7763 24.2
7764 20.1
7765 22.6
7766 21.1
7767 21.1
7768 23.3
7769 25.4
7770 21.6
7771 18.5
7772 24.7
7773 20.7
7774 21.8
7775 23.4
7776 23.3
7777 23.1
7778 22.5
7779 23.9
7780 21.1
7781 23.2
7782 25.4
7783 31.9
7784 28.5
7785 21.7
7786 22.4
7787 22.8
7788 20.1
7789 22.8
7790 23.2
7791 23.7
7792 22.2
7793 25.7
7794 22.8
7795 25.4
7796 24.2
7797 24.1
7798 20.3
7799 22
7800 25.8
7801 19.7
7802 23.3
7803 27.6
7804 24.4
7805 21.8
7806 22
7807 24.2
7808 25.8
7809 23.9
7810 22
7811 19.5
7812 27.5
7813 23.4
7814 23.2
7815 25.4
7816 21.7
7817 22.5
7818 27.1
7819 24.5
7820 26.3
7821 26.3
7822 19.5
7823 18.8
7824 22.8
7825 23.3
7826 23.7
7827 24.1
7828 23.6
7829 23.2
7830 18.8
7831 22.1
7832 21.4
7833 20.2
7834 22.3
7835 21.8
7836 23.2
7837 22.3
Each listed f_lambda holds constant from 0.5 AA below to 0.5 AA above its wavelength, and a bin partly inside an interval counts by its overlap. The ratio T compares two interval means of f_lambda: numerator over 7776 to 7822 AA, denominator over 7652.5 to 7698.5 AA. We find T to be 1.0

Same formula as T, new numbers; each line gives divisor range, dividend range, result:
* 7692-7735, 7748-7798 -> 1.04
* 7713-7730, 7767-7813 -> 1.08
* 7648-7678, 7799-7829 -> 1.02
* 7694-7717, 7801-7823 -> 1.09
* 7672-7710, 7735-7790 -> 1.01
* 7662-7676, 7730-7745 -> 1.01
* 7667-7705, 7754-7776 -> 0.97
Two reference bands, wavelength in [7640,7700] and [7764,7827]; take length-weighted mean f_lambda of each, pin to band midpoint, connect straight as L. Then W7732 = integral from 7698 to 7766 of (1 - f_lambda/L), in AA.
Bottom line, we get 3.4 AA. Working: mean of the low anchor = 23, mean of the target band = 22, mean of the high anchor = 23.3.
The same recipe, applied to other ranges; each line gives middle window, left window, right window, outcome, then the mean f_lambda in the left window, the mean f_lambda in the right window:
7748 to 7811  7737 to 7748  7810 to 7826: 1.91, 23.8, 23.4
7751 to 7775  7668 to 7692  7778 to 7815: 1.27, 22.9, 23.7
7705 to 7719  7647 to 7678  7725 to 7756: 1.07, 23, 22.7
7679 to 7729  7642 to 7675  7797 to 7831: 2.28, 23.1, 23.3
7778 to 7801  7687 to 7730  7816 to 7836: -1.25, 21.8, 22.7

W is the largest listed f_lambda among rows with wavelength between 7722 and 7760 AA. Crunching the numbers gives 26.8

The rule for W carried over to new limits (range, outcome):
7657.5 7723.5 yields 31.2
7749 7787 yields 31.9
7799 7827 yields 27.6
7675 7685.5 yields 28.6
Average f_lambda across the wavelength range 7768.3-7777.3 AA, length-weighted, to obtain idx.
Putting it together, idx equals 22.5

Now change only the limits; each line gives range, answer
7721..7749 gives 22.9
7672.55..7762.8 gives 22.4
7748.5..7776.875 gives 22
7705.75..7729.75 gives 21.9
